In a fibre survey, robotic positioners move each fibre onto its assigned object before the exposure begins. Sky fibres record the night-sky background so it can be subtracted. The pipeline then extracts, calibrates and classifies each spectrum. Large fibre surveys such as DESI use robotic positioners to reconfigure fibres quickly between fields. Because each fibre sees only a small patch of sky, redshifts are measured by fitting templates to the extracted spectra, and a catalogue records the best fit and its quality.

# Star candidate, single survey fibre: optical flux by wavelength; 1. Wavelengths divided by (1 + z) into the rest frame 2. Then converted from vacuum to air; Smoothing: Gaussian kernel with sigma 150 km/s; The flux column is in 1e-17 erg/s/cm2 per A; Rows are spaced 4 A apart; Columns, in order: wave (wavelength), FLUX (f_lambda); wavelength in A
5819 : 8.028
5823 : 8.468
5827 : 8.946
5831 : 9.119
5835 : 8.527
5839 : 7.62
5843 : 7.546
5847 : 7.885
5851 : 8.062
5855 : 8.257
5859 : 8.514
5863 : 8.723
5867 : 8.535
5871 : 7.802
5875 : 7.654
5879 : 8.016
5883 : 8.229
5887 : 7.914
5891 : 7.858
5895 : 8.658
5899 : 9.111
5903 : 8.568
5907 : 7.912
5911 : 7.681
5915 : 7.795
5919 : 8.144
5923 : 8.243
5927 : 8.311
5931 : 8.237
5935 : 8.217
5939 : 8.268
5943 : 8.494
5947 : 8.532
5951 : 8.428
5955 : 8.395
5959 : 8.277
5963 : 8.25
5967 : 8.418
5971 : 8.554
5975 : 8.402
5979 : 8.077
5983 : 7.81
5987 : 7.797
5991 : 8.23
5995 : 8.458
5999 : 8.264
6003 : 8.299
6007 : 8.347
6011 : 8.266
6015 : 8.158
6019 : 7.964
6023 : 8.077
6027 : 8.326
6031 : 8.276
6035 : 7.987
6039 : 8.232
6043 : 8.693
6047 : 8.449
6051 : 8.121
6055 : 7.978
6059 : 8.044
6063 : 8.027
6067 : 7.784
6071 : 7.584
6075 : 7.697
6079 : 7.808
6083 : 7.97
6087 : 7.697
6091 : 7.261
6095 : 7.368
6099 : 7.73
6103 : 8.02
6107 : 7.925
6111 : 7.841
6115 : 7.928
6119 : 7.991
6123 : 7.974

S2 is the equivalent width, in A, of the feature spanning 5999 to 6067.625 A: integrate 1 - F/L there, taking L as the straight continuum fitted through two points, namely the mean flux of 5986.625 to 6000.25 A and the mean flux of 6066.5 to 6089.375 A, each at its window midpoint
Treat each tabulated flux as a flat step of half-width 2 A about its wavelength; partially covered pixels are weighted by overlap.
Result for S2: -1.6 A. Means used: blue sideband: 8.23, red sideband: 7.75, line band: 8.19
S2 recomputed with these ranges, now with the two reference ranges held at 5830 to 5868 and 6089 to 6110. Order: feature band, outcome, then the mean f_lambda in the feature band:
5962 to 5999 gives -1.3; 8.22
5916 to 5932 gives -0.3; 8.21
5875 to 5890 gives 0.3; 7.99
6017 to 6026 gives -0.2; 8.05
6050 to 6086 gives -0.6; 7.88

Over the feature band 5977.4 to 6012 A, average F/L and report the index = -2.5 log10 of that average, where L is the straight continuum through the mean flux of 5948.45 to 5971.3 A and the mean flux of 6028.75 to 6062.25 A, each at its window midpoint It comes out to 0.02 mag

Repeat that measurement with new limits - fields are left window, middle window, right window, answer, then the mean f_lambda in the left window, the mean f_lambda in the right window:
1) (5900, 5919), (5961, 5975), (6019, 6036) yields -0.04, 8.06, 8.15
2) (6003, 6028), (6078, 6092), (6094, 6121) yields 0.03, 8.19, 7.85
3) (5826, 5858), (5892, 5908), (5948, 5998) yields -0.04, 8.23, 8.26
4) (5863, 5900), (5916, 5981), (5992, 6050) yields -0.01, 8.2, 8.27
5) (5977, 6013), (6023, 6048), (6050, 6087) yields -0.04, 8.17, 7.87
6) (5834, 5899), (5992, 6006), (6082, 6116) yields -0.06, 8.14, 7.74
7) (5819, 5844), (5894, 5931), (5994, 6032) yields 0.01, 8.38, 8.24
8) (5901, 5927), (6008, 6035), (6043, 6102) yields -0.03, 8.08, 7.86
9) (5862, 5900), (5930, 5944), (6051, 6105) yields -0.03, 8.21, 7.78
